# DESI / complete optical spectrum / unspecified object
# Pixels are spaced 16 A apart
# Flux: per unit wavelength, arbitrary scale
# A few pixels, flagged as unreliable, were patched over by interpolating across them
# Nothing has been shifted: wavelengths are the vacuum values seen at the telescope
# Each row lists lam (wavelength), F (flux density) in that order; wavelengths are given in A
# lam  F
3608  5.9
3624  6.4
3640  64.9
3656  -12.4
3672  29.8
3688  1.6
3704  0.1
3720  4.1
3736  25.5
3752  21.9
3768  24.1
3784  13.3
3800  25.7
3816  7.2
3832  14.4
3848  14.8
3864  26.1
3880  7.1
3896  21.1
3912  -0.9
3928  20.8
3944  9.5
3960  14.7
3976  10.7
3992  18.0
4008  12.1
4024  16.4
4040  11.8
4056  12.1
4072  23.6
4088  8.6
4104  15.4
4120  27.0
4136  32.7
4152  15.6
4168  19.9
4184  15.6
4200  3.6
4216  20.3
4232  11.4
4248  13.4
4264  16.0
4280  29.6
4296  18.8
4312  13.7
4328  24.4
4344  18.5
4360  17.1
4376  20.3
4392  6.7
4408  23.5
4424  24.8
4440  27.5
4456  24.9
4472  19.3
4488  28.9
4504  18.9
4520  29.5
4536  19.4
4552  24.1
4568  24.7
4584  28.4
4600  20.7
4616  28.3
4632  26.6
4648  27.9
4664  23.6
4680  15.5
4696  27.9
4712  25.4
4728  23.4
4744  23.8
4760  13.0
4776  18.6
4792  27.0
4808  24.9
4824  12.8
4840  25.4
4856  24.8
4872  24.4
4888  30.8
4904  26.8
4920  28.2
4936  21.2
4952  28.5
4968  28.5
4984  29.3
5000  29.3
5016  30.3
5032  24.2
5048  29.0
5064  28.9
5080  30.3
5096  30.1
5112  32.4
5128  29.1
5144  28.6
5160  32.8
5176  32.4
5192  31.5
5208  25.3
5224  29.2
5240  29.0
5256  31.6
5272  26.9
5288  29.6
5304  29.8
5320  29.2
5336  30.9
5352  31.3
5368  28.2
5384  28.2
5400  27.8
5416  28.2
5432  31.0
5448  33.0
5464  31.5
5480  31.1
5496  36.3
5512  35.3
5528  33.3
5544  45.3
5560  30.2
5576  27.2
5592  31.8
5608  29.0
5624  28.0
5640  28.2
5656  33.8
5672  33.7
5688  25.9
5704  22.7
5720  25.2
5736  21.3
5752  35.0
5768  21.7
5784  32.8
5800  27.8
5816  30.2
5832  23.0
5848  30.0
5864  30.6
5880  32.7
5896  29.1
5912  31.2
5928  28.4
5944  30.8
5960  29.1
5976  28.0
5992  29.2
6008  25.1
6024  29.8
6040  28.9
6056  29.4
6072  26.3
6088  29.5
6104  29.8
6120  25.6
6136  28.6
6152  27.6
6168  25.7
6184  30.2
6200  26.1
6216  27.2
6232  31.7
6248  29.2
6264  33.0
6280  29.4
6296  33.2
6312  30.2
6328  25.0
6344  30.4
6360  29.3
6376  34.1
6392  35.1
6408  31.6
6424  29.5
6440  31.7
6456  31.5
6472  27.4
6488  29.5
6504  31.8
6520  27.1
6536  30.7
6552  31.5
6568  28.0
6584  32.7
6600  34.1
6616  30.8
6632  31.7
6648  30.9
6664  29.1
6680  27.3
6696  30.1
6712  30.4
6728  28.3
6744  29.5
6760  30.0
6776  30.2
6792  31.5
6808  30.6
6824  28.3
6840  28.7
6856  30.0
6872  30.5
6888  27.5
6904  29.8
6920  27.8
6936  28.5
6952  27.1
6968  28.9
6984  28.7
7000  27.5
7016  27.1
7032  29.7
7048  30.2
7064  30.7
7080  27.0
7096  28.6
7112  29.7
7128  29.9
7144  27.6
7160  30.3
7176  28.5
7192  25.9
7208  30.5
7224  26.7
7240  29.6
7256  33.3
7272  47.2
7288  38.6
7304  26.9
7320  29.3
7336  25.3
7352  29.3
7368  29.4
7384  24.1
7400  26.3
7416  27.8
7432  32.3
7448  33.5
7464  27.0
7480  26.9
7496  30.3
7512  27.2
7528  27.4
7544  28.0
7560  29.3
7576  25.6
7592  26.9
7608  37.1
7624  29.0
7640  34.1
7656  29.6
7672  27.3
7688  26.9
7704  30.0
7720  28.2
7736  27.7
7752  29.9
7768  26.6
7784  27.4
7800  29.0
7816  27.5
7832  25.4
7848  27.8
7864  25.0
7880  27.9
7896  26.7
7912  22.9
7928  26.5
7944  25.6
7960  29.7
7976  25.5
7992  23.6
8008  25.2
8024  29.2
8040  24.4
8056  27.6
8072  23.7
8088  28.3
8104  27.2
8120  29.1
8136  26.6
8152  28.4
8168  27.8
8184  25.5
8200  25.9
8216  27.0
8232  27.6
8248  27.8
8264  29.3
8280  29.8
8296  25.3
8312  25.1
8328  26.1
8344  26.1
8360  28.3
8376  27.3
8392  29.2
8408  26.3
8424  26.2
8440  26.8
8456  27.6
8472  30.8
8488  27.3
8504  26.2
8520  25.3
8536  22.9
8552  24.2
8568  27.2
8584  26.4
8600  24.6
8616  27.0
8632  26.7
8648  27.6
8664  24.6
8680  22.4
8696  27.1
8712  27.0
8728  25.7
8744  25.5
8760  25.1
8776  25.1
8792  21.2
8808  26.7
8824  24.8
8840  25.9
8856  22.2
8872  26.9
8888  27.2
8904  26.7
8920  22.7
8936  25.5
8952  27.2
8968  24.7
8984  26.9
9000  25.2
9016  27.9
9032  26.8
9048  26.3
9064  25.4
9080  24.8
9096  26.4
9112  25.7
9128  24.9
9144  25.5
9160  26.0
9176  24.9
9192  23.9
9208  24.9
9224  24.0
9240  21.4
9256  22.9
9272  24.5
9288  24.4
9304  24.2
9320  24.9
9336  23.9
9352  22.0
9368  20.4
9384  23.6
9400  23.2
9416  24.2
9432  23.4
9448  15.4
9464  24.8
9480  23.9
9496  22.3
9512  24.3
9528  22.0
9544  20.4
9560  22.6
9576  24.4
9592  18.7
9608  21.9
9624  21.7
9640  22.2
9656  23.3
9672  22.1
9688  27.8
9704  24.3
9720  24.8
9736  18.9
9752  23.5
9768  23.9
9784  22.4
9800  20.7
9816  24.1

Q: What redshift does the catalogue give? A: 0.11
